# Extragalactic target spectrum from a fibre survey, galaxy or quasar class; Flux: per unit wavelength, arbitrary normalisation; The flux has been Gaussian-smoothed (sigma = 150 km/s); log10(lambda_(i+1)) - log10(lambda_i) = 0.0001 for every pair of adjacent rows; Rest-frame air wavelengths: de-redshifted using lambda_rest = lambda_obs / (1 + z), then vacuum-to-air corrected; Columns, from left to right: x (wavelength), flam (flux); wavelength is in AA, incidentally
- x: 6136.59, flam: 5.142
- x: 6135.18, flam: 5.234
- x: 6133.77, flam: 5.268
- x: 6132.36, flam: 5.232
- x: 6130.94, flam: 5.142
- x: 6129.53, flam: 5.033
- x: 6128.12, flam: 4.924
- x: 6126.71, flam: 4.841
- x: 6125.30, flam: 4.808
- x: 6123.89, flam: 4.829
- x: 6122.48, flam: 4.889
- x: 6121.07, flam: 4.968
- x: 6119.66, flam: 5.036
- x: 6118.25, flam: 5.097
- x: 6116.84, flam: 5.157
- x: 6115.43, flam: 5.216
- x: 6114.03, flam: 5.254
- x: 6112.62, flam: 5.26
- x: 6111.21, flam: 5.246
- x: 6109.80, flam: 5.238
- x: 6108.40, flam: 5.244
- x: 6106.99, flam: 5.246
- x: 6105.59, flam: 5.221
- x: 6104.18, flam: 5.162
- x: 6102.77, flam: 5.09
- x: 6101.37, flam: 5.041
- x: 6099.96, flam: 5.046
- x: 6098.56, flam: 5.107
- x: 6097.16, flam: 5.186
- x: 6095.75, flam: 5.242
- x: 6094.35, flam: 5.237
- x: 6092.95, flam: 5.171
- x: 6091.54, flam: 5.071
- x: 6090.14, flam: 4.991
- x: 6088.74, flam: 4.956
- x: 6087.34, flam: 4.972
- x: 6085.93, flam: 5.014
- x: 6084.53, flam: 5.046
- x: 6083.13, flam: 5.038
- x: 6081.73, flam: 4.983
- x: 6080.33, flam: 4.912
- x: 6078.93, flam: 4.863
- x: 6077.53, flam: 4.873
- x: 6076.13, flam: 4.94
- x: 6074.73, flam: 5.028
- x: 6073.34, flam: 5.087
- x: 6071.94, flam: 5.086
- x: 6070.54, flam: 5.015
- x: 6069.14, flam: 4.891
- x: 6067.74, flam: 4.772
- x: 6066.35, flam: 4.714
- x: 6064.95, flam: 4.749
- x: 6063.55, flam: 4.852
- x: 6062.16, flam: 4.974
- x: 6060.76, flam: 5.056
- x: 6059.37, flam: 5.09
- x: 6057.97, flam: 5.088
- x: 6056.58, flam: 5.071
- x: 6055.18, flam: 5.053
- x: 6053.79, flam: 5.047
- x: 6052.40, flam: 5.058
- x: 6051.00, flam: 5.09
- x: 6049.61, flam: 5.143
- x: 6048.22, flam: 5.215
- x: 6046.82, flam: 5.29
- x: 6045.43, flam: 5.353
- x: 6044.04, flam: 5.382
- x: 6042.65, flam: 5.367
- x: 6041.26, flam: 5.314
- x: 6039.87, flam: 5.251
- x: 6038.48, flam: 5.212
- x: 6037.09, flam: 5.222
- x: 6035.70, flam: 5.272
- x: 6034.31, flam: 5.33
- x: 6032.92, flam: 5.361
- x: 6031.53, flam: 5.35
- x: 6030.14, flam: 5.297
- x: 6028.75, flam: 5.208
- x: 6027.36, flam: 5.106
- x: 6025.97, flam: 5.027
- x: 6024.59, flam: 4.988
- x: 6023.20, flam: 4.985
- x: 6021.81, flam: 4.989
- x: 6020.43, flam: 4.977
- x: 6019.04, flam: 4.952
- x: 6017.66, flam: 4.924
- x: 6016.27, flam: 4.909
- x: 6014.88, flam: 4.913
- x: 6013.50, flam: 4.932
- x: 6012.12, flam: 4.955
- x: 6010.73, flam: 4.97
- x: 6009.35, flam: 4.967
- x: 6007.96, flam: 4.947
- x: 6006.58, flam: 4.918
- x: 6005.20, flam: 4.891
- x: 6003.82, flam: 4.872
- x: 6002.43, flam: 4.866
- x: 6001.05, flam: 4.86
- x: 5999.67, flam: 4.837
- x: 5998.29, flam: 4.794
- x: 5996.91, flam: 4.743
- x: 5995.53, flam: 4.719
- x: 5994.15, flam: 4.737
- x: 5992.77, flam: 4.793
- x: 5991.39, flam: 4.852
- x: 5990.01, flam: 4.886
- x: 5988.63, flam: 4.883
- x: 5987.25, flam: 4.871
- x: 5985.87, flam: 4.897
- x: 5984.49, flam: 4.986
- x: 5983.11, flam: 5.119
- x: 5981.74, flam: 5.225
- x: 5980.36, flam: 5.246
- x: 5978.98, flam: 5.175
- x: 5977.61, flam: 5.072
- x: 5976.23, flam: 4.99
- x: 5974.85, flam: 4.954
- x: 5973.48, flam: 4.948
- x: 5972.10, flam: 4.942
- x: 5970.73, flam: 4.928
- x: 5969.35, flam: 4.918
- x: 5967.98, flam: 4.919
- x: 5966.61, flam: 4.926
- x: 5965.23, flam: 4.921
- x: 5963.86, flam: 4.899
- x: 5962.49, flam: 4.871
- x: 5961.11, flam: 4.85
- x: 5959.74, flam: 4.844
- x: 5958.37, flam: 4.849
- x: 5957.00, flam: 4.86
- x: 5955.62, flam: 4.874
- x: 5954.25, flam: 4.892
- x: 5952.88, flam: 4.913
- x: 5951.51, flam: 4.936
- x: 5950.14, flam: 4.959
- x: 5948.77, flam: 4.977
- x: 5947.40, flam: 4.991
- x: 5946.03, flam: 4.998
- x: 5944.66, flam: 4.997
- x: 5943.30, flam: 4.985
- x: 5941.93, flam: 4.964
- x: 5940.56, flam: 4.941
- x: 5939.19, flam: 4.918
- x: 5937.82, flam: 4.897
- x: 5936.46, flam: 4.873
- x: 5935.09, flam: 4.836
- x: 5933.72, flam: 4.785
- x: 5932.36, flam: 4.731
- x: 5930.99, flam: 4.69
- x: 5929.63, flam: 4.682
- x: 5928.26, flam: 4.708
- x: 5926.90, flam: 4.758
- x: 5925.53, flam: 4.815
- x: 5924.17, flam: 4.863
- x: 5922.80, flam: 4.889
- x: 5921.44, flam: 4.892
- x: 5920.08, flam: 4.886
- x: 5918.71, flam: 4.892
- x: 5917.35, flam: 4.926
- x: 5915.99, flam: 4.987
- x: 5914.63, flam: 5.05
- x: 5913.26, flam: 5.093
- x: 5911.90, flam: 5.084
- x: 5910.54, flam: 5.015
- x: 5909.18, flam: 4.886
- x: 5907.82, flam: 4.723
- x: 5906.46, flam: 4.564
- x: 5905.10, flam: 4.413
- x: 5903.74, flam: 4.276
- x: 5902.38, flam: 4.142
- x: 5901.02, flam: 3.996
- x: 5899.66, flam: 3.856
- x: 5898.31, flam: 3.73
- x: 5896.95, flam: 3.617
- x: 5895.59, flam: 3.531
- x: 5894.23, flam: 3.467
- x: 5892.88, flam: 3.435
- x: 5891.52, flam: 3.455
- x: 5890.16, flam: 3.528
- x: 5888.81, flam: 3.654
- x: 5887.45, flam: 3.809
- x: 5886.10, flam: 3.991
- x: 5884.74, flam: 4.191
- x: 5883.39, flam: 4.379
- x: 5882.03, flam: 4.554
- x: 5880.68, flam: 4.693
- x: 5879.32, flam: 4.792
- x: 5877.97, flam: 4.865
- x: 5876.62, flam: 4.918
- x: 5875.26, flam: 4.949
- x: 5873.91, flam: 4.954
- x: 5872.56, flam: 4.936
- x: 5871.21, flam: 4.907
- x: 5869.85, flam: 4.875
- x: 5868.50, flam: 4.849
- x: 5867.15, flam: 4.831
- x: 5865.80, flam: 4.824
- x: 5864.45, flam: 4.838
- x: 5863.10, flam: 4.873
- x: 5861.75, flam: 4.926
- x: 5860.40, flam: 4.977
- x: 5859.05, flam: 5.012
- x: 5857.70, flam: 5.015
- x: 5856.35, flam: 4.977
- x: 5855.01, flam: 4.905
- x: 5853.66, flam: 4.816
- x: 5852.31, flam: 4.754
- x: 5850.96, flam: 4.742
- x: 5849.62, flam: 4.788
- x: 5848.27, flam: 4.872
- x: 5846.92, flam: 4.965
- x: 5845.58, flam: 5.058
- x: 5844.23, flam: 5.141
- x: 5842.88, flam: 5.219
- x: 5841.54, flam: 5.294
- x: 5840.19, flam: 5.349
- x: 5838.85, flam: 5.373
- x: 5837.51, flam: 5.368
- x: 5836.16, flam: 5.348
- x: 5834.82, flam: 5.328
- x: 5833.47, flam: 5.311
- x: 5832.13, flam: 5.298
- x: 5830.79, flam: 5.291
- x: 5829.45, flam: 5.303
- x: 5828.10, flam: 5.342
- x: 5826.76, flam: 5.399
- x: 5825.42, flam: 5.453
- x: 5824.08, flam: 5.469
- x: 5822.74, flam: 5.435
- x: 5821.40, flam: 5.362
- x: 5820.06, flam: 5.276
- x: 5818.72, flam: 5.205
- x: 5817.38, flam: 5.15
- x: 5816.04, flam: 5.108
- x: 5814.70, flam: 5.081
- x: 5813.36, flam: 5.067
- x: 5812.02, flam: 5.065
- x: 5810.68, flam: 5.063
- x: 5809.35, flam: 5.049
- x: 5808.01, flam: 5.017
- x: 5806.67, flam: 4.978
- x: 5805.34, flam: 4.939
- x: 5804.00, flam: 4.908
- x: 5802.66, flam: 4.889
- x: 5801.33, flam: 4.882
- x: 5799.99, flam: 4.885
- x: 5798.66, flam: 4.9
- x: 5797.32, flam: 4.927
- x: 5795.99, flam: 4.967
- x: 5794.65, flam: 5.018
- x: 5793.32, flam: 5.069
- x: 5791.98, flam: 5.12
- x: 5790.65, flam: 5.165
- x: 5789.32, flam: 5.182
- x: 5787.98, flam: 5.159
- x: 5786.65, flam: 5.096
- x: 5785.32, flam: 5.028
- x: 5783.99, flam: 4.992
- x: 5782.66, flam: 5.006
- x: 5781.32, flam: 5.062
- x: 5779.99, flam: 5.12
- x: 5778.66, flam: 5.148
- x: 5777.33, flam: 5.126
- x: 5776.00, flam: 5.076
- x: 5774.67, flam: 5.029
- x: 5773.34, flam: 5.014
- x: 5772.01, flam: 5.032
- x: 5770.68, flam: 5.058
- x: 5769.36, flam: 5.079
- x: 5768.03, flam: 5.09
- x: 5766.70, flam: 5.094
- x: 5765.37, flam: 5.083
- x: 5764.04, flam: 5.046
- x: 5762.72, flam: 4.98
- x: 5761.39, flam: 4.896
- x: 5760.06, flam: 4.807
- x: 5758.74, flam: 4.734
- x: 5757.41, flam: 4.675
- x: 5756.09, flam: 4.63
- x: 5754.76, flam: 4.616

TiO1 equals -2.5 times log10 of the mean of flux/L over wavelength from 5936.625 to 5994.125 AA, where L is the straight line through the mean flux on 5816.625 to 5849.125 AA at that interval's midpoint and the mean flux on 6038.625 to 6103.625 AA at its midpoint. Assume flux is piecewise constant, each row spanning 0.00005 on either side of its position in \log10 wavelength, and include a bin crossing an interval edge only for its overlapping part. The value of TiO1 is 0.05 mag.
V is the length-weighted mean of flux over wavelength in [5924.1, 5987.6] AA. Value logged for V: 4.92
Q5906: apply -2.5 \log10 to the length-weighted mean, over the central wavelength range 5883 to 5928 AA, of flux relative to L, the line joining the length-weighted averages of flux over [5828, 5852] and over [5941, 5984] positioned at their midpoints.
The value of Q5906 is 0.16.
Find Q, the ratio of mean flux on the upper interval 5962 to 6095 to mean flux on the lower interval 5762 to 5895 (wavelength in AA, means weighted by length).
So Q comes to 1.02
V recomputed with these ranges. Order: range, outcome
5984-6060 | 5.04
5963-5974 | 4.93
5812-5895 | 4.87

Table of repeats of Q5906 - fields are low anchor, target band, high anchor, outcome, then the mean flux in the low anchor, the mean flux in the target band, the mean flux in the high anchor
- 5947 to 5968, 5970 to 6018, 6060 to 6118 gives 0.00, 4.9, 4.93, 5.06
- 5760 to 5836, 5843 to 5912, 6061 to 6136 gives 0.13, 5.11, 4.54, 5.05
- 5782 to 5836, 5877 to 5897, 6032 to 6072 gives 0.26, 5.13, 4.02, 5.12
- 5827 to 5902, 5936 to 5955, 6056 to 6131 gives -0.03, 4.69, 4.95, 5.04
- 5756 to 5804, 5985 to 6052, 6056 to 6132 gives 0.00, 5.01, 5.03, 5.04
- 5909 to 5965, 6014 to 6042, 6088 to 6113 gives -0.02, 4.9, 5.13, 5.15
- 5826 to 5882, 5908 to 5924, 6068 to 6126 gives 0.02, 5.03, 4.95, 5.06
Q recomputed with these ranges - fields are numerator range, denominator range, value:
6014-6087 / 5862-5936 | 1.12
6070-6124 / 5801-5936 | 1.06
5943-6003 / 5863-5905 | 1.14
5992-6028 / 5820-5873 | 0.96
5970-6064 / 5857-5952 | 1.09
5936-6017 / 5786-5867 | 0.97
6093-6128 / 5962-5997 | 1.03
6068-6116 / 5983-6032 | 1.03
